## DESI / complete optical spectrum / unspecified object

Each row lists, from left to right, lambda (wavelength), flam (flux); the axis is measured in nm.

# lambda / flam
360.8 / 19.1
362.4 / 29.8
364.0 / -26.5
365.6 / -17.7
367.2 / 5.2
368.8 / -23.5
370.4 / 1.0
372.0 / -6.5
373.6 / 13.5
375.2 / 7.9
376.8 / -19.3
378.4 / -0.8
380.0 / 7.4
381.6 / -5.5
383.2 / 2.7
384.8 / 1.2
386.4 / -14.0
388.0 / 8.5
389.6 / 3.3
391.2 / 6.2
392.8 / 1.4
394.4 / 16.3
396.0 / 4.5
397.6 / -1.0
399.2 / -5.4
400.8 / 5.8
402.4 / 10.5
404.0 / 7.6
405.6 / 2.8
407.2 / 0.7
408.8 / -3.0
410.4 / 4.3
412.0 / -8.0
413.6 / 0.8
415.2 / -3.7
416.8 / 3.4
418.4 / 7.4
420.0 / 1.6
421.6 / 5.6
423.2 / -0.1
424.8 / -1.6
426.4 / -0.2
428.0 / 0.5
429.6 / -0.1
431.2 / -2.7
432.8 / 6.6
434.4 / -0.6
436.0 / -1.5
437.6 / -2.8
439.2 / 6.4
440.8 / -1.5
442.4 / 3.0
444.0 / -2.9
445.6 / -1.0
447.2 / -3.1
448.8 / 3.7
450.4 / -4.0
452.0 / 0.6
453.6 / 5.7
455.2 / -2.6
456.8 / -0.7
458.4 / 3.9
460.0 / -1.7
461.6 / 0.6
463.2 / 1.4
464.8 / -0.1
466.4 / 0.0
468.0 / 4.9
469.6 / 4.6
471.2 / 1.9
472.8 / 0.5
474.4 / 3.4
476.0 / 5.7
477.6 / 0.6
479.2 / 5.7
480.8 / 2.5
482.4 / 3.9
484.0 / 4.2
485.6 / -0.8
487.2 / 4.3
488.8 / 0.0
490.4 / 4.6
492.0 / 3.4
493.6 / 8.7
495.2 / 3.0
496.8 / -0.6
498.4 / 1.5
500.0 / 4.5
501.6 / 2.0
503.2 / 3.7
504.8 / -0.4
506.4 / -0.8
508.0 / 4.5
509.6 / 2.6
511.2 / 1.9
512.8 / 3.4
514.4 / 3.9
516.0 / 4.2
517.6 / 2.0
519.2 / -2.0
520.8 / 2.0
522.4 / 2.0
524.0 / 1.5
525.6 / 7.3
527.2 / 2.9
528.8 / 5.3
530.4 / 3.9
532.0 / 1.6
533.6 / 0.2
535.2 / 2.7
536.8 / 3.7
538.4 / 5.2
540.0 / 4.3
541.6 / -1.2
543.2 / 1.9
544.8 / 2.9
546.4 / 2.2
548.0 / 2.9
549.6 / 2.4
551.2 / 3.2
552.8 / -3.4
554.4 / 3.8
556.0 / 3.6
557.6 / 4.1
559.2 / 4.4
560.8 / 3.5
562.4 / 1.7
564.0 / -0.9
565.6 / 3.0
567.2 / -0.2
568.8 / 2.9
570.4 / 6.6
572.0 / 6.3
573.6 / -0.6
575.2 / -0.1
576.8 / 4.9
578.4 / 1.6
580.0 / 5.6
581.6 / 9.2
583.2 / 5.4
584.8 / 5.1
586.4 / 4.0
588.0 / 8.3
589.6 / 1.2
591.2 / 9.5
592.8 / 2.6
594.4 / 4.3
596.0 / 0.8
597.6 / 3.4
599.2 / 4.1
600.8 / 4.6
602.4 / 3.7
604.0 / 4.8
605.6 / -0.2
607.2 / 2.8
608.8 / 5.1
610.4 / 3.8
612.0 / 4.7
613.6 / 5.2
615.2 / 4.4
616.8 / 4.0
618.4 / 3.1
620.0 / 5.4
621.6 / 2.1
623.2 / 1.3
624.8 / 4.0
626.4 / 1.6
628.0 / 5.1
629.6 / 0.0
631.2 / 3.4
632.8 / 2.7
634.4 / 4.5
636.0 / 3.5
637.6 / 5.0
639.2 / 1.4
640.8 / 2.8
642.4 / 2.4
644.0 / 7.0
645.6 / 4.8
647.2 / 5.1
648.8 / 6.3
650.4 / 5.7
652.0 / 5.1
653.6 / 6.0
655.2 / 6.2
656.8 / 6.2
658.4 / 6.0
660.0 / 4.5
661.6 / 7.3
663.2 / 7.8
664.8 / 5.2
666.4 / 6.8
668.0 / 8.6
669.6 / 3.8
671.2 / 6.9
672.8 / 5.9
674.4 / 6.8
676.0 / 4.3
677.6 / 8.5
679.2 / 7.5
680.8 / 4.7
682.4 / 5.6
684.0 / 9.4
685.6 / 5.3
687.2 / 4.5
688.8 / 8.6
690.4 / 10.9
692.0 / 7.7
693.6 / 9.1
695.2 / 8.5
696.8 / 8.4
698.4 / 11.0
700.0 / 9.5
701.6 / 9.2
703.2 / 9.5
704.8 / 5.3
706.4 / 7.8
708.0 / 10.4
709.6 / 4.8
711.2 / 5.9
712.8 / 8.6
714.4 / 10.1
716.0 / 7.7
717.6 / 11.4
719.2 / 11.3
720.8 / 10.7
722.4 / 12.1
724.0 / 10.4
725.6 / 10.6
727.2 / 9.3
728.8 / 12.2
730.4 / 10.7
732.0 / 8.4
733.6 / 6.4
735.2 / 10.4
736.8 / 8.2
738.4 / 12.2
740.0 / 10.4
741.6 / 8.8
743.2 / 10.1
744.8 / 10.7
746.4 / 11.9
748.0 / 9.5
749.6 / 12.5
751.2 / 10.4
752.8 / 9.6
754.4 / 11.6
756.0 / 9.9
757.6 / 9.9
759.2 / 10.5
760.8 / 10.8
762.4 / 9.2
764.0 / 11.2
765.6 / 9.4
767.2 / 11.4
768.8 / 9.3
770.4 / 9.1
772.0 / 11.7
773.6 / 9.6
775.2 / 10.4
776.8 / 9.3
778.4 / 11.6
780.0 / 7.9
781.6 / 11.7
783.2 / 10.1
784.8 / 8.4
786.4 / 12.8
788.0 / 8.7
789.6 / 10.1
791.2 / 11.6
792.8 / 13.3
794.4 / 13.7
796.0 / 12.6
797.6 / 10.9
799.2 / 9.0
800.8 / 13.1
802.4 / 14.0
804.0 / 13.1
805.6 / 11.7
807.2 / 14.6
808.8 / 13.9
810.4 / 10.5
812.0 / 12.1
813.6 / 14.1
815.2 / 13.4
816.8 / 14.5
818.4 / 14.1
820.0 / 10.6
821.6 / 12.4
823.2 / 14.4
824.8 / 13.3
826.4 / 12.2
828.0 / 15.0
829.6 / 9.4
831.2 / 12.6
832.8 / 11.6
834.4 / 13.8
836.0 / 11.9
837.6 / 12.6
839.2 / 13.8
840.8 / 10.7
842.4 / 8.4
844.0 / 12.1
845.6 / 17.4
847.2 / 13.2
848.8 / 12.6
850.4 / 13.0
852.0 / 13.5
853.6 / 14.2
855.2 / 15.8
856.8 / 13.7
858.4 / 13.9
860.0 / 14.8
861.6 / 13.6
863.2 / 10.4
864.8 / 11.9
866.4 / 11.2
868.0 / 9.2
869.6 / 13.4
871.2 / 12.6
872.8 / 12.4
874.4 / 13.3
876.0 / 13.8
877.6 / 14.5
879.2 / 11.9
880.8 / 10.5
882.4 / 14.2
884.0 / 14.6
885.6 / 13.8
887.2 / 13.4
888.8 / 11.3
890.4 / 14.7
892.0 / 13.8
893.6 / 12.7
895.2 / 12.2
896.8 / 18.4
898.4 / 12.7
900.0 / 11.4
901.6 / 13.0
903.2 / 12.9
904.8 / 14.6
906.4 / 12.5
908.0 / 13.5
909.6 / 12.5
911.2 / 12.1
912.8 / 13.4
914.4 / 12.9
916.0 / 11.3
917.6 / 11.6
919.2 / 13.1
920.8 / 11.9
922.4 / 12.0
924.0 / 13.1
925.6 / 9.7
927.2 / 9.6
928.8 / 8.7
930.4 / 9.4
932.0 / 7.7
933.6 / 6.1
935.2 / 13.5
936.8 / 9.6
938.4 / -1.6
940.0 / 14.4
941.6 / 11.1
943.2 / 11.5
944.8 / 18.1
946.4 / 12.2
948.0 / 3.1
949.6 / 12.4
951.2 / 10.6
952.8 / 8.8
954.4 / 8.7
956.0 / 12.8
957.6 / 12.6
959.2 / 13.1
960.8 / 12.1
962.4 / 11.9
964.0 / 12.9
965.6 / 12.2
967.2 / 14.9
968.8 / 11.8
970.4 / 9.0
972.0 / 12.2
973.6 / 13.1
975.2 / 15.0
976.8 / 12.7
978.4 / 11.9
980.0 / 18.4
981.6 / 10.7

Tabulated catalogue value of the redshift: 0.790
